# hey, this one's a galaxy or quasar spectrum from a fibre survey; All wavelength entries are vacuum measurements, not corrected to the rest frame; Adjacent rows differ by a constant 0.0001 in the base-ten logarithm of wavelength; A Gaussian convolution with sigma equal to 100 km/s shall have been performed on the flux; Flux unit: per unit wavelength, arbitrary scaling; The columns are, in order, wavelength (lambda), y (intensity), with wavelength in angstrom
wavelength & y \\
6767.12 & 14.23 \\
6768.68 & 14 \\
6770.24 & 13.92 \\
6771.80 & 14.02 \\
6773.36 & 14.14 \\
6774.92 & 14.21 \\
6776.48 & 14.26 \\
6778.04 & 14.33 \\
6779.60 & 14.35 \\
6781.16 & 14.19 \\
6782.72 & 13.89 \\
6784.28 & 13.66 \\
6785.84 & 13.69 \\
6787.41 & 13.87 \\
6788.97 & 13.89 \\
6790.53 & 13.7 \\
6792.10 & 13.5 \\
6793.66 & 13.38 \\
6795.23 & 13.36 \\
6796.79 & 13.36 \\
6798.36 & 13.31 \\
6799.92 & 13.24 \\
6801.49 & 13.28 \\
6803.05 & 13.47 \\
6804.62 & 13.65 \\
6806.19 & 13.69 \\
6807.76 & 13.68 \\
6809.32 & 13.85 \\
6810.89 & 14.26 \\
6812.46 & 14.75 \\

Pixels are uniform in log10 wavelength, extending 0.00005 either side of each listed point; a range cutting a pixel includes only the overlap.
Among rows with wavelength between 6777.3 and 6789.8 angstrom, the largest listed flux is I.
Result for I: 14.35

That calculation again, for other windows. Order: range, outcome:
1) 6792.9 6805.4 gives 13.65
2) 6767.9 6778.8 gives 14.33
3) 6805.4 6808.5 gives 13.69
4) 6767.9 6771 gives 14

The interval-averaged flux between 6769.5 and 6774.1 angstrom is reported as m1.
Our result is 14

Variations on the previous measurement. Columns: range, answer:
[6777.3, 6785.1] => 14.1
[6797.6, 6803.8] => 13.3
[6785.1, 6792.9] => 13.7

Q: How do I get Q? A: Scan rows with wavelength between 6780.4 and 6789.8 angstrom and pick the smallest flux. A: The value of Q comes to 13.66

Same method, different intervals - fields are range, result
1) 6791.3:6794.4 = 13.38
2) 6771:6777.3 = 14.02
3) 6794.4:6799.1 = 13.31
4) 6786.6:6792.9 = 13.5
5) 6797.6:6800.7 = 13.24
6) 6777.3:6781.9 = 14.19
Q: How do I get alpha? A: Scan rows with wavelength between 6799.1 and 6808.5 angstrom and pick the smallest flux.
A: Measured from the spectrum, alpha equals 13.24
